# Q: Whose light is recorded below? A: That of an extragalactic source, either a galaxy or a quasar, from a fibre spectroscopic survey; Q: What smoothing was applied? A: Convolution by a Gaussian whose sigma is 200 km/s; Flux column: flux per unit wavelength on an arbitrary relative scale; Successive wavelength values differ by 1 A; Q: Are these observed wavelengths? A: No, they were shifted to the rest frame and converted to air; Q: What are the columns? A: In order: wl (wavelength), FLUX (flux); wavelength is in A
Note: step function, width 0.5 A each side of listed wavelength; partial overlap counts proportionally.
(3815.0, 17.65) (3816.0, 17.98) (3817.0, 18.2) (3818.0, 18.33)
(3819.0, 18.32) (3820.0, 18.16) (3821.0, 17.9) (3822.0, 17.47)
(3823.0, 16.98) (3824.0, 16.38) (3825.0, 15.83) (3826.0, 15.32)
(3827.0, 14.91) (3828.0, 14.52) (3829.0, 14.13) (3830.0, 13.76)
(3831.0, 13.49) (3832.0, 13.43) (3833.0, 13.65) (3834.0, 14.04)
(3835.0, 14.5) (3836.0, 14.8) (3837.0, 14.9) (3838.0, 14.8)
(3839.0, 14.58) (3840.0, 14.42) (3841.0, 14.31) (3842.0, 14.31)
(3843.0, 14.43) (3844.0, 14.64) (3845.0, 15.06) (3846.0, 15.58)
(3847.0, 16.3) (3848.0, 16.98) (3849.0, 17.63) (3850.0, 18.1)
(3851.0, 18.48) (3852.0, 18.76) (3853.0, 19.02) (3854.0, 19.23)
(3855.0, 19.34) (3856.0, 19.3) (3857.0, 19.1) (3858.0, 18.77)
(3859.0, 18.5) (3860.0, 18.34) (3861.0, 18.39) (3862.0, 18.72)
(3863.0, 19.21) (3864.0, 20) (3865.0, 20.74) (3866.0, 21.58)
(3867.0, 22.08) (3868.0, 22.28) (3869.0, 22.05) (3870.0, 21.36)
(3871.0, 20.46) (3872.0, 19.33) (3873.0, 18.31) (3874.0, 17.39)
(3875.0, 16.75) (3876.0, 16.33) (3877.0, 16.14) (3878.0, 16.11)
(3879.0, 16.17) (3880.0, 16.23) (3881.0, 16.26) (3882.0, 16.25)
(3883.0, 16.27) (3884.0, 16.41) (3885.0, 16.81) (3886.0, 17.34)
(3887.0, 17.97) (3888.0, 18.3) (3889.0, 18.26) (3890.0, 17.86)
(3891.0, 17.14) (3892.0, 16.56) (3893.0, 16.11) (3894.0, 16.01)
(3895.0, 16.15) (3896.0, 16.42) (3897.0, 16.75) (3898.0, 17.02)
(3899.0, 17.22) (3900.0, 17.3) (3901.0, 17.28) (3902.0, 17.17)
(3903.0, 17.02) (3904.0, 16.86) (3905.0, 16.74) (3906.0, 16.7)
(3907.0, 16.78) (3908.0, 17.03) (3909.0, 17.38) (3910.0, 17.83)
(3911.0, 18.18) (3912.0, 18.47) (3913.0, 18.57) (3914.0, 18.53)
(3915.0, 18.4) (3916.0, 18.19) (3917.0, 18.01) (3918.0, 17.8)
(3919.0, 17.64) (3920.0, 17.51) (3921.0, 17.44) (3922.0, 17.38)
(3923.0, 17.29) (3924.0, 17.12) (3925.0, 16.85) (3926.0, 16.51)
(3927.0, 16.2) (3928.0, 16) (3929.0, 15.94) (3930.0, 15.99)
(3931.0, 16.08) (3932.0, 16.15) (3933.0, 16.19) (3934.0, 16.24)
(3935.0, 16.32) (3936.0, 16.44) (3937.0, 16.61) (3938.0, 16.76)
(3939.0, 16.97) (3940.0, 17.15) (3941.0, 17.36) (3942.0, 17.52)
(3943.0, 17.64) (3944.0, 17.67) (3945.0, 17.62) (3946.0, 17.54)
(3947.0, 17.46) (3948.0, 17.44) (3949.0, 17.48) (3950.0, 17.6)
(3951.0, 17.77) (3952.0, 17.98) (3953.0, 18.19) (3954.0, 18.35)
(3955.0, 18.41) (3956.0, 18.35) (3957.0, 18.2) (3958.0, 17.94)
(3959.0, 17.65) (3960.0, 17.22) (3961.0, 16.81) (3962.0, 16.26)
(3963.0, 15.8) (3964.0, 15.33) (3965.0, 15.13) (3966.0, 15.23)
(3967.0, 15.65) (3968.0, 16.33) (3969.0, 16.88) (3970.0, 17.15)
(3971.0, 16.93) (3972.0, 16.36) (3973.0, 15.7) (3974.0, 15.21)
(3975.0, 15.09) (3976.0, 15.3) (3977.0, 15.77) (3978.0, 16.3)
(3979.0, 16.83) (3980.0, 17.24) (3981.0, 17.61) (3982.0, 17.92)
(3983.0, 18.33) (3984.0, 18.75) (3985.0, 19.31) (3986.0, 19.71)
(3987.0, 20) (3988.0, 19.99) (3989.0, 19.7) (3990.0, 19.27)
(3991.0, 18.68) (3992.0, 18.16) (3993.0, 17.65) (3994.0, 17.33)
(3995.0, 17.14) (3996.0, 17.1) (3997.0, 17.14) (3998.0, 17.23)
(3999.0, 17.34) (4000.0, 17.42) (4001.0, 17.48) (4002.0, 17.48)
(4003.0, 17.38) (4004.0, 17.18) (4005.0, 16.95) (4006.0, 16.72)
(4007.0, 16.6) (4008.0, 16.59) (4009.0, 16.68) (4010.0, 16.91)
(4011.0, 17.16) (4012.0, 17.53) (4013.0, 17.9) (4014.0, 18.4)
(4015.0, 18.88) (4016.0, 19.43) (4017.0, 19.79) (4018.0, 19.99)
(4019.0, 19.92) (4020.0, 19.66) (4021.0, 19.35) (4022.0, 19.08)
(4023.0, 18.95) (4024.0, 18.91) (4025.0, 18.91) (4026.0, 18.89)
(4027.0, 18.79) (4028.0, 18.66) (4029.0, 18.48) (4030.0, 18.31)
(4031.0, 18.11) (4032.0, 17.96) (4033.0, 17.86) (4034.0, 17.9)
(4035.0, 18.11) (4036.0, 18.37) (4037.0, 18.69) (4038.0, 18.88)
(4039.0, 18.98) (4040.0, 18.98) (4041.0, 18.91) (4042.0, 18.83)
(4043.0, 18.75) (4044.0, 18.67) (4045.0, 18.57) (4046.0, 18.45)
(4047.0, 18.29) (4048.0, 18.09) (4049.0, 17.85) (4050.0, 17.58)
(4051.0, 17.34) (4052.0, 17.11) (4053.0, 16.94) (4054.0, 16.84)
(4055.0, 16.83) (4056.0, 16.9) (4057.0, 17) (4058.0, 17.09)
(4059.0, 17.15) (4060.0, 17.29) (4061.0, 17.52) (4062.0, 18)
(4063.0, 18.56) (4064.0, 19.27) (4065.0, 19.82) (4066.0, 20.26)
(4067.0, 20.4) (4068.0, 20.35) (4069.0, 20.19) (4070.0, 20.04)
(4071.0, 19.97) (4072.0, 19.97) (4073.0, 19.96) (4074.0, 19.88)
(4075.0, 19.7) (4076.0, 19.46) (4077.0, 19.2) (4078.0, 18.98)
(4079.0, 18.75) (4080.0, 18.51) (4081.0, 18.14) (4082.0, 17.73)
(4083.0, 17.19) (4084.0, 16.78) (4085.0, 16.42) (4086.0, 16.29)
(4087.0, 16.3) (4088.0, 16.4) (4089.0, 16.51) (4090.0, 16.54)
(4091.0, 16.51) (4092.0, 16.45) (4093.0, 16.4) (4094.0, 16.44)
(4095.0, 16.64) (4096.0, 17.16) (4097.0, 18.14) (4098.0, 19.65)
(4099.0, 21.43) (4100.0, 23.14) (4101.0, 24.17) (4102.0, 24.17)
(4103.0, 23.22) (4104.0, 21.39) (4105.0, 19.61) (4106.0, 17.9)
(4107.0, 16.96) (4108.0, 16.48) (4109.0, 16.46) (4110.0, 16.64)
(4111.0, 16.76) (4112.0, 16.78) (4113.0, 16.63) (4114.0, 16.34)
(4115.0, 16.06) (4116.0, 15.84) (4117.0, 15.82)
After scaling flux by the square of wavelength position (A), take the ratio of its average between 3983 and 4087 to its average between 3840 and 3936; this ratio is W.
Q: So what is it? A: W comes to 1.13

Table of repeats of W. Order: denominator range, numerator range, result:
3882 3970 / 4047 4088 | 1.15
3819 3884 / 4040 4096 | 1.18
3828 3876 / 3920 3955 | 1.03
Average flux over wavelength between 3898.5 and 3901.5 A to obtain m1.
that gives 17.3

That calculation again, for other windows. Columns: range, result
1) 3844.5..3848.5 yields 16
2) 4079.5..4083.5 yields 17.9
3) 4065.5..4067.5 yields 20.3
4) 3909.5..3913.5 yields 18.3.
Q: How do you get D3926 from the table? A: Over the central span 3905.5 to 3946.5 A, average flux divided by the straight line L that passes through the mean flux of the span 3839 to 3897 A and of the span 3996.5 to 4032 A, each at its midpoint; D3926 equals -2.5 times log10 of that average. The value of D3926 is 0.043 mag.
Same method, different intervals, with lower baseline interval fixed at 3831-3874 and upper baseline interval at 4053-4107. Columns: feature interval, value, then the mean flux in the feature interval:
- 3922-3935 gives 0.095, 16.4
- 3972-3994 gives 0.029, 17.7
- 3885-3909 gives 0.045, 17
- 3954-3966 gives 0.066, 17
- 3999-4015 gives 0.061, 17.3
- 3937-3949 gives 0.039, 17.3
